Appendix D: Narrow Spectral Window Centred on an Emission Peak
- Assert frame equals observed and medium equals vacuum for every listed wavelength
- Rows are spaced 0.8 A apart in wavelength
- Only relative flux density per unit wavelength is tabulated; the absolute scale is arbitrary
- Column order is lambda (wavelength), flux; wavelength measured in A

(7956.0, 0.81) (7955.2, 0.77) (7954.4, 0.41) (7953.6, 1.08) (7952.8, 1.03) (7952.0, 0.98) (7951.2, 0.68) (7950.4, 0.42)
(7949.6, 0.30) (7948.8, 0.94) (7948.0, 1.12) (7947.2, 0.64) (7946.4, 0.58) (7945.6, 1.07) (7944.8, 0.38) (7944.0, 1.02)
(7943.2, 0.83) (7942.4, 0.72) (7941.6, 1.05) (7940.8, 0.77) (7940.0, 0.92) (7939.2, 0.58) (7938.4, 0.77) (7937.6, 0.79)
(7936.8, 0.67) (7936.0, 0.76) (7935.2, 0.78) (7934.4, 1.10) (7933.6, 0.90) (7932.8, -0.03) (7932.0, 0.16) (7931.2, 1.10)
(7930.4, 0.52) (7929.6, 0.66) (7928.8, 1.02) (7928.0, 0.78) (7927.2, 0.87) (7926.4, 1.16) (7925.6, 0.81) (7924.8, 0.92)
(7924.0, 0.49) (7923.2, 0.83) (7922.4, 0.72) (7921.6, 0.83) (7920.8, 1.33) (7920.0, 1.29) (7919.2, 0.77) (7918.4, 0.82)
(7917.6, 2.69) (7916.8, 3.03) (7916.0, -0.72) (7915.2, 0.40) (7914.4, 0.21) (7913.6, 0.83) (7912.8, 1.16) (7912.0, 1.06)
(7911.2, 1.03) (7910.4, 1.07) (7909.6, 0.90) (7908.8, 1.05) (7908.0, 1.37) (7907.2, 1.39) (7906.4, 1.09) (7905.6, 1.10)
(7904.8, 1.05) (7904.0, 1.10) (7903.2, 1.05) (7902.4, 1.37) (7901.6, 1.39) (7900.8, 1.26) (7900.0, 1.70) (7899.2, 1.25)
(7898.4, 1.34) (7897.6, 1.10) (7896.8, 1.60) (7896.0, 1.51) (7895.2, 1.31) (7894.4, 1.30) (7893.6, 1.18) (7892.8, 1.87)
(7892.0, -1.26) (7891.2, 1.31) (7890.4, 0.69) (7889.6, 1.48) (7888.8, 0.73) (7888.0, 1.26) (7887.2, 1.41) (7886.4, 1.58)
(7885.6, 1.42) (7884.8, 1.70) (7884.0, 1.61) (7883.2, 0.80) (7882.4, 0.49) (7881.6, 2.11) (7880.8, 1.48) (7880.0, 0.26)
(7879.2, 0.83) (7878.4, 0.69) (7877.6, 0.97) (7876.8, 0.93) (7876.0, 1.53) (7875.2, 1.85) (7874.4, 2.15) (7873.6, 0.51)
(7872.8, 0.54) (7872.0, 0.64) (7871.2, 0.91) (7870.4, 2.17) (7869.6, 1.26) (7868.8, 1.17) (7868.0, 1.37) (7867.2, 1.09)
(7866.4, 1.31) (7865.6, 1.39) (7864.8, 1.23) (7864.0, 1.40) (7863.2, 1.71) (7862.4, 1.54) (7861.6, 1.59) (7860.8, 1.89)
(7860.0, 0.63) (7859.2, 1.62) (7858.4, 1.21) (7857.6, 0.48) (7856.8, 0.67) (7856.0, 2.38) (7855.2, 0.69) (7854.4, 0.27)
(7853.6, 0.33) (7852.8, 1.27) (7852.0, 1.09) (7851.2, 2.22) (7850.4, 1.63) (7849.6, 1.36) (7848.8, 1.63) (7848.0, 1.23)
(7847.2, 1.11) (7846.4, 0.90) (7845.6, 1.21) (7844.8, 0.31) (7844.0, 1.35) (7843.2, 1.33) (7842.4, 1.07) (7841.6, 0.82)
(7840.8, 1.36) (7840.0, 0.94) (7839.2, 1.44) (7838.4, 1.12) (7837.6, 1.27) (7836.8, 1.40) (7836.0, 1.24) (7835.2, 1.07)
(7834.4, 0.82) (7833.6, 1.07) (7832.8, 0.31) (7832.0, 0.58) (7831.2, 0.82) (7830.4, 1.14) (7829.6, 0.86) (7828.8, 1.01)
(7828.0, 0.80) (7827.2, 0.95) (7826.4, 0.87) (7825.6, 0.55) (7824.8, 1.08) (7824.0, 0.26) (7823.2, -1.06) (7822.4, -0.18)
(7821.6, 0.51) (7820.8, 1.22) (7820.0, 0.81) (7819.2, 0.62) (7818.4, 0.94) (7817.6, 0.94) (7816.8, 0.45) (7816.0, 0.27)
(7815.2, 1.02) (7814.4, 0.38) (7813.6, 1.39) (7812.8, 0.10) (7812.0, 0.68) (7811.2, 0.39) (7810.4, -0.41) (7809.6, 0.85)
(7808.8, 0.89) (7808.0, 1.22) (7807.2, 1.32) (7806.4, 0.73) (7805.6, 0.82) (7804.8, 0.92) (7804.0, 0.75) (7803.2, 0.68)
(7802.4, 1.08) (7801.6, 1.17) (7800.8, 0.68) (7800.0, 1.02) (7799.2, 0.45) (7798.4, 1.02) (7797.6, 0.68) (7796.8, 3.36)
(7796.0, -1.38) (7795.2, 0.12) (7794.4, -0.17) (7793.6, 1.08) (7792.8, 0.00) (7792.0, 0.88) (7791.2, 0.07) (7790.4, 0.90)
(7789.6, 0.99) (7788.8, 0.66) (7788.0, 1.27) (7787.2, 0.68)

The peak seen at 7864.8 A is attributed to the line Mg II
